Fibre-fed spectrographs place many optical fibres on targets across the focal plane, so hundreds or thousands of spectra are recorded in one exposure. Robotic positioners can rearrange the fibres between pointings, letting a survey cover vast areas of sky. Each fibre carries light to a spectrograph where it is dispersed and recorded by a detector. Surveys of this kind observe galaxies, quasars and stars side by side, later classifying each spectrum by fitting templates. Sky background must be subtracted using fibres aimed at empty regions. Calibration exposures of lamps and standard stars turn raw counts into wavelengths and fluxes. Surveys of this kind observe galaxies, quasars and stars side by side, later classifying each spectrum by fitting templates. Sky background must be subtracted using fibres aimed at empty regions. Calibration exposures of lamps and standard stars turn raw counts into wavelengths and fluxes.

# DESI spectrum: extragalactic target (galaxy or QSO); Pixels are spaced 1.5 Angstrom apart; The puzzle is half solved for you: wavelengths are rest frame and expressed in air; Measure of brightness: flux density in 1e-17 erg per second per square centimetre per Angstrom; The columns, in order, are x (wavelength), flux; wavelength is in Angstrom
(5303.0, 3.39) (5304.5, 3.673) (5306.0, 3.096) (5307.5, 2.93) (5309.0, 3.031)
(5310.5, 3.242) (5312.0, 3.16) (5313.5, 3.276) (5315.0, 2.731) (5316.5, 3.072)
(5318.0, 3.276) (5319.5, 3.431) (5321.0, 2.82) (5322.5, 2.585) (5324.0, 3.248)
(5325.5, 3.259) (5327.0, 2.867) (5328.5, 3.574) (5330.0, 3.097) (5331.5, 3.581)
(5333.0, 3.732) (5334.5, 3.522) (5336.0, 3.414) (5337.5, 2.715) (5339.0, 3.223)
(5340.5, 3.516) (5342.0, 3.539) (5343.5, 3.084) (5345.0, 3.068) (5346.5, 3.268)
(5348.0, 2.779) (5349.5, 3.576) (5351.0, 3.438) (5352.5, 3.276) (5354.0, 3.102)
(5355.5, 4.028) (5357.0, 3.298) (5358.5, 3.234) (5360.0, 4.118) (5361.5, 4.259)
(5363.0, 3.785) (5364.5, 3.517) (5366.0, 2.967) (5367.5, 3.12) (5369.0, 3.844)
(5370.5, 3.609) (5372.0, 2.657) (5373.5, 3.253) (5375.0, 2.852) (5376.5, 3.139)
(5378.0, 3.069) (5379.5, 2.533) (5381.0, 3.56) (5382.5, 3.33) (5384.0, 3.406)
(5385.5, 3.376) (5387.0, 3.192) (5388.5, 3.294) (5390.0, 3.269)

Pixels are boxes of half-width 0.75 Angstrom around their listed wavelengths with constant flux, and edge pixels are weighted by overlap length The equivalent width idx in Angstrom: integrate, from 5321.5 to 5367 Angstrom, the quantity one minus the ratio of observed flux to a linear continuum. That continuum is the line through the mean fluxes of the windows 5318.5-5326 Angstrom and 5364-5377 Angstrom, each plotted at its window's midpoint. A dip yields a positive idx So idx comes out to -3.1 Angstrom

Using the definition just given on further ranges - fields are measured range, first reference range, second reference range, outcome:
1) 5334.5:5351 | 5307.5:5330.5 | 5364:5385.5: -0.5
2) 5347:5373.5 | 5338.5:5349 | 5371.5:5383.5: -2.5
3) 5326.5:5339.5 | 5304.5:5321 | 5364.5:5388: -0.6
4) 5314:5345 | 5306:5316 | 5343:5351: -0.8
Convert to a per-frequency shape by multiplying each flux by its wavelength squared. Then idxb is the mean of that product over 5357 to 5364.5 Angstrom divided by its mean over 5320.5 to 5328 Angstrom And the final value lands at 1.28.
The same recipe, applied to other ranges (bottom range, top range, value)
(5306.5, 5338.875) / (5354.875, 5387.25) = 1.08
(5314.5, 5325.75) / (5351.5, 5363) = 1.20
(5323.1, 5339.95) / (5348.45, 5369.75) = 1.08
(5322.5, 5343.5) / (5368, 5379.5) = 0.97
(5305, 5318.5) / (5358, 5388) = 1.10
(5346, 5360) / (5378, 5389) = 0.97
